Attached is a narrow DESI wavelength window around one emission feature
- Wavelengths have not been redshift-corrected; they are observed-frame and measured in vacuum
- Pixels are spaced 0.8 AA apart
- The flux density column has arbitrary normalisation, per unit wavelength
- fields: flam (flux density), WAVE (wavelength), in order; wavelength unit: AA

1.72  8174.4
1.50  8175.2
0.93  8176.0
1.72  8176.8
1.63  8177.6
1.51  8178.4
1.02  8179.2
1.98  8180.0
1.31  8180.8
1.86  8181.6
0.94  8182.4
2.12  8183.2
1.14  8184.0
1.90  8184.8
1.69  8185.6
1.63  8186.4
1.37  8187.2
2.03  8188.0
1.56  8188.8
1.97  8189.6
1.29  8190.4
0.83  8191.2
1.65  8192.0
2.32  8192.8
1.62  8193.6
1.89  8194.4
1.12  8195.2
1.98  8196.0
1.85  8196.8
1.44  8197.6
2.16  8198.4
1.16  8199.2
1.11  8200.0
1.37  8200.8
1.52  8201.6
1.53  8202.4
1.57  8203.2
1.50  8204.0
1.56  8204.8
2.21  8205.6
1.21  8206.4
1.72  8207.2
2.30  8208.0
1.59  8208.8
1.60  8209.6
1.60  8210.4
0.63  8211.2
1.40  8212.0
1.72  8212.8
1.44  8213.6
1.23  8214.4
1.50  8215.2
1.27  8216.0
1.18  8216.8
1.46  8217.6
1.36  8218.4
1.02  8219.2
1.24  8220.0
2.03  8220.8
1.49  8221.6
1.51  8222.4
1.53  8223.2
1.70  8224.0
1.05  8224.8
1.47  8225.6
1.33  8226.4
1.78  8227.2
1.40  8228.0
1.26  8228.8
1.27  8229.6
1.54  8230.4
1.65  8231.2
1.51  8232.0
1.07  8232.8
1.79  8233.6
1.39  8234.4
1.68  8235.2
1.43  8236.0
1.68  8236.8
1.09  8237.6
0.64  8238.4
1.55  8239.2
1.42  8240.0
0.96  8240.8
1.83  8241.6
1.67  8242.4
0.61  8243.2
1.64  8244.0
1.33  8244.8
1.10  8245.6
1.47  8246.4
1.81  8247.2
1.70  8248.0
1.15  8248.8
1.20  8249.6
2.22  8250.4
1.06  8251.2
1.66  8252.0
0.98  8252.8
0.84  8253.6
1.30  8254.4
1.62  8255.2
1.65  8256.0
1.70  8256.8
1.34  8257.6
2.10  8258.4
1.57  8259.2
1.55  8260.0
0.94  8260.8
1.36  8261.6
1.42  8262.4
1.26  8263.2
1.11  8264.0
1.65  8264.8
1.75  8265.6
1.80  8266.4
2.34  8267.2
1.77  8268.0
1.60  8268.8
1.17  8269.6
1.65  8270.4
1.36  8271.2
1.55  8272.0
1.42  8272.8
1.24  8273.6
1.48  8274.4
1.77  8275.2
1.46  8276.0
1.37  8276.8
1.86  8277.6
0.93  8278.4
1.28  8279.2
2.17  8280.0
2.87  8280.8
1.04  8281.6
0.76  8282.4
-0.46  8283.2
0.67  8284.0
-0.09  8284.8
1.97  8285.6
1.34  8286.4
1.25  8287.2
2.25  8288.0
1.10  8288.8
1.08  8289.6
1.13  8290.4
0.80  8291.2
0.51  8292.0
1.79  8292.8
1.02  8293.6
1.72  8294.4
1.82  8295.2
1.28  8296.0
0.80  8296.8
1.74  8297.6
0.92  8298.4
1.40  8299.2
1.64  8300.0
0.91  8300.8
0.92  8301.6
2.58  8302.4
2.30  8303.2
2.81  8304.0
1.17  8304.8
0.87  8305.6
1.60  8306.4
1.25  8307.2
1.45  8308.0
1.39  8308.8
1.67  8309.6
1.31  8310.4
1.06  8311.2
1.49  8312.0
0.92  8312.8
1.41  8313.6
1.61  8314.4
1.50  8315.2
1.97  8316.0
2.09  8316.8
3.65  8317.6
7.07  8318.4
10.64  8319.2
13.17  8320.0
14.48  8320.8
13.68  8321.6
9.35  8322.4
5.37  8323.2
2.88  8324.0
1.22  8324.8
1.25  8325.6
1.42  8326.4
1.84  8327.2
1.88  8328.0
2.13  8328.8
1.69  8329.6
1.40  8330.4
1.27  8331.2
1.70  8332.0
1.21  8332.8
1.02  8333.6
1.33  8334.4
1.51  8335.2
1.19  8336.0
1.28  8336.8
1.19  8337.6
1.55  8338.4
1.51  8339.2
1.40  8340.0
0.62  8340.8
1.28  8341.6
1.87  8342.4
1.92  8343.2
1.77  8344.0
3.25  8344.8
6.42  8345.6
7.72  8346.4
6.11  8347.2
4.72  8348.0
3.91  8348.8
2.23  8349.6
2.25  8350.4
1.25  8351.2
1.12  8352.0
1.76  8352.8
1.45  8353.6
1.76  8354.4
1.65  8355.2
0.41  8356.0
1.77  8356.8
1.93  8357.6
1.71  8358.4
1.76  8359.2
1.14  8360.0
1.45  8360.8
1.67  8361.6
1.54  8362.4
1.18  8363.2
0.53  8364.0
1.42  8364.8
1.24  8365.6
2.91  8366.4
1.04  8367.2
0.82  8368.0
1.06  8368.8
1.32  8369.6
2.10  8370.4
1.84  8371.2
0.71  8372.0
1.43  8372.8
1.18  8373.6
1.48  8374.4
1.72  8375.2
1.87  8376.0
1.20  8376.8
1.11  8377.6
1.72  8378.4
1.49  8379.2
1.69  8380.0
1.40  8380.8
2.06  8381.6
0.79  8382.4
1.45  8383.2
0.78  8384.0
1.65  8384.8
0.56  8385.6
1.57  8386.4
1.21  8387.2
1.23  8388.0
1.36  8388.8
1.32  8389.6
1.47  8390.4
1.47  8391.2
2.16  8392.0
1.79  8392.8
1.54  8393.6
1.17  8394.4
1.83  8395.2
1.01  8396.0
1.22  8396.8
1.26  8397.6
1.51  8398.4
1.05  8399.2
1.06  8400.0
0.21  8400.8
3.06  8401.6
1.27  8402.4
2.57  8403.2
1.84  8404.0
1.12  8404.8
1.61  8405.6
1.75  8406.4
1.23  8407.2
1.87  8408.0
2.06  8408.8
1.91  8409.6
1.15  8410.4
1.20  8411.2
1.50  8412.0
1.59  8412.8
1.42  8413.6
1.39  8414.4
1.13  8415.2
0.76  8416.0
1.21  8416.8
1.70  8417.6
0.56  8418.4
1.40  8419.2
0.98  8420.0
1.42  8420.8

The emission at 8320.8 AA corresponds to Halpha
